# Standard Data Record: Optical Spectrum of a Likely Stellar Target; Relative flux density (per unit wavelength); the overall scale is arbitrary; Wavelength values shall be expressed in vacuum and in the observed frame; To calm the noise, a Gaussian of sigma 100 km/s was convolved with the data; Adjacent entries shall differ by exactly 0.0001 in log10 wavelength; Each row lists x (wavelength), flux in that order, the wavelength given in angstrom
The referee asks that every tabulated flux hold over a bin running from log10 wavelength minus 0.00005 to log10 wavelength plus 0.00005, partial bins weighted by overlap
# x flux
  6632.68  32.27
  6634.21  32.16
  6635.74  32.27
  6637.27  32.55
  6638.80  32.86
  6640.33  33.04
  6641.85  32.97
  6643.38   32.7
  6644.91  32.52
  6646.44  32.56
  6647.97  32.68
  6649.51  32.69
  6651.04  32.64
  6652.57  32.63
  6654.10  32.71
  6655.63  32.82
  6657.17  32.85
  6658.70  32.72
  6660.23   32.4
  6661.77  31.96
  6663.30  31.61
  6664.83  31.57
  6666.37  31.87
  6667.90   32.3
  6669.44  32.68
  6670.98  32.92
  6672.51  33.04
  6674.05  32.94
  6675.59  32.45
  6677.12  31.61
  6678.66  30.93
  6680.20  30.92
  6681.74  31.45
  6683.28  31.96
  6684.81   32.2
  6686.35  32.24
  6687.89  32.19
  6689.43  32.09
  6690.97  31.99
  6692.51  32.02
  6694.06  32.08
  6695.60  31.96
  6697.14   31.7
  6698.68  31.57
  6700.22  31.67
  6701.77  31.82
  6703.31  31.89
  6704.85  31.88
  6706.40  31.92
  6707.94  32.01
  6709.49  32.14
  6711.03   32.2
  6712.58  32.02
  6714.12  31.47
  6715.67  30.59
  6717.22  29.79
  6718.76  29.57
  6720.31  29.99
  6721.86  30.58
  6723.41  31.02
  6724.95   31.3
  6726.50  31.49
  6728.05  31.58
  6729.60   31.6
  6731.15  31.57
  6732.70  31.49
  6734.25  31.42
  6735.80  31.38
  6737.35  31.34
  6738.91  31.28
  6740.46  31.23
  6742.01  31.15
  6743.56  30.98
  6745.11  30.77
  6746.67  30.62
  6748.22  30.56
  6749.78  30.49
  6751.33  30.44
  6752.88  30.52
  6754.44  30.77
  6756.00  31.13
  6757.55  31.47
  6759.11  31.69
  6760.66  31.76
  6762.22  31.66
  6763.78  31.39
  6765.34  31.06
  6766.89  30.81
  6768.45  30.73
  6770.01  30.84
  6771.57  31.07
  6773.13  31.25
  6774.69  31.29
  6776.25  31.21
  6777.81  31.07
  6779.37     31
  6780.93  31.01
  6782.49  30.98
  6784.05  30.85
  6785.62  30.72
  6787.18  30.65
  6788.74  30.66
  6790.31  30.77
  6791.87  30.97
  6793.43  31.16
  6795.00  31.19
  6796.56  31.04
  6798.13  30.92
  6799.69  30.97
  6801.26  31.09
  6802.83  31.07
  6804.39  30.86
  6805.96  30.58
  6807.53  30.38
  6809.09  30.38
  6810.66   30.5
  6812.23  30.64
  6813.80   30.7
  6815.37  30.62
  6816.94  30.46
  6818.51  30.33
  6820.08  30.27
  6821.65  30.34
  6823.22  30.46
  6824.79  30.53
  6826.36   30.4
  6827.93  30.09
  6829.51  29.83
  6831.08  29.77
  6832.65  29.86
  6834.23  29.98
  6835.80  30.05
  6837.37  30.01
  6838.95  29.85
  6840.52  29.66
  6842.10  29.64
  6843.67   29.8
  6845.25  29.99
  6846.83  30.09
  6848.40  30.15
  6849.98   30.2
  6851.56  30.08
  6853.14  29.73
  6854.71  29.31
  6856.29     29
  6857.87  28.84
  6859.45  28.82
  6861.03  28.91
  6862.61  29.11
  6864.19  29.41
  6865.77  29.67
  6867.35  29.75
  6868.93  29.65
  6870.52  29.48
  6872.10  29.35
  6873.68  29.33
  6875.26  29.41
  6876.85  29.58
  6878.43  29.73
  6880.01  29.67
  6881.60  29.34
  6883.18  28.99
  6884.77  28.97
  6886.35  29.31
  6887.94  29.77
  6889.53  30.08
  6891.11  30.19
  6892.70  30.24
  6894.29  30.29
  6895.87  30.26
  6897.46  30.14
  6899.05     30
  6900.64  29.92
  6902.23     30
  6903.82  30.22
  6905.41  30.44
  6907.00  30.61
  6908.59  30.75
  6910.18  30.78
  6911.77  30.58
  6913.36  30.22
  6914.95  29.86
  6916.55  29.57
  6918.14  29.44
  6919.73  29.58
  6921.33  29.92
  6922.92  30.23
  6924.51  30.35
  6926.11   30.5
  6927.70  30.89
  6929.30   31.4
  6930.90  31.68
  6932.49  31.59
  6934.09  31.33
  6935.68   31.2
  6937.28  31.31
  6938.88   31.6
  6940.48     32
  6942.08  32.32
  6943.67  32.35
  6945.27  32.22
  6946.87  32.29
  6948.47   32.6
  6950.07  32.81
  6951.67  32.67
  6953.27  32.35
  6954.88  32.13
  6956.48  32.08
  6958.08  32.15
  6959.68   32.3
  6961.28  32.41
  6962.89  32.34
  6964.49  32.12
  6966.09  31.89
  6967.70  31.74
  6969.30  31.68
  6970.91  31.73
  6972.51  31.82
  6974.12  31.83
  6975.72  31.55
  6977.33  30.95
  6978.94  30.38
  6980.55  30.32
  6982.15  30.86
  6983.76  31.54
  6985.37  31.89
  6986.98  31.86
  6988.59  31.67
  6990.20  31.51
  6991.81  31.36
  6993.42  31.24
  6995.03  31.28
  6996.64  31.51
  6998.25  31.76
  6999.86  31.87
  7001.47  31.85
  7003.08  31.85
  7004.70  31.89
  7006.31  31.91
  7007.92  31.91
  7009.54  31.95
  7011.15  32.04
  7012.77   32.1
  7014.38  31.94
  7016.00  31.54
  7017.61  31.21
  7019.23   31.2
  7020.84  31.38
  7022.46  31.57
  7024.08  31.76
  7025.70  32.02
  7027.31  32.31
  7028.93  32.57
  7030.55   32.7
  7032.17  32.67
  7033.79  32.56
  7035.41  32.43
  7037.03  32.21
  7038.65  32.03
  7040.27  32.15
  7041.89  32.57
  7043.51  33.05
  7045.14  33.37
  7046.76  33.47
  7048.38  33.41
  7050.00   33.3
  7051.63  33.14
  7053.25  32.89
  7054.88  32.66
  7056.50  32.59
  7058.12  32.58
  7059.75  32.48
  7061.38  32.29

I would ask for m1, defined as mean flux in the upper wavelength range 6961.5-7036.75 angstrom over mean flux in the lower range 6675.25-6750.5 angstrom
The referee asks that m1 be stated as 1.0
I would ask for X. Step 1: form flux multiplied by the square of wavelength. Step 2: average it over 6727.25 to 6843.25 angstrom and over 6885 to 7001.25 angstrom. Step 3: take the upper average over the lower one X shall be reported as 1.1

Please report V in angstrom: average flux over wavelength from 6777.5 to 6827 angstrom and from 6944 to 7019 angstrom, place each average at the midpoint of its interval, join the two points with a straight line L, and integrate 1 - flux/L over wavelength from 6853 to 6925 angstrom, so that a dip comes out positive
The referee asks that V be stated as 3.4 angstrom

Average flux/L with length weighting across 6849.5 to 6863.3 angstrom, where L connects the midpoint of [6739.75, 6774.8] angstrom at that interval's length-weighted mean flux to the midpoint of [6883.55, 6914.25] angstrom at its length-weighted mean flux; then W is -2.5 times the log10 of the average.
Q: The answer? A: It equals 0.04 mag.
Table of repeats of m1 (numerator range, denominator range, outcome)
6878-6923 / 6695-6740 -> 0.95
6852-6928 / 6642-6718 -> 0.93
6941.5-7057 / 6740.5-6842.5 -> 1.04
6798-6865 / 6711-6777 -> 0.97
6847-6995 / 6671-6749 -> 0.97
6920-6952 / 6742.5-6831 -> 1.02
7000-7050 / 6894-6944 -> 1.05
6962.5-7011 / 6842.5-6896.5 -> 1.07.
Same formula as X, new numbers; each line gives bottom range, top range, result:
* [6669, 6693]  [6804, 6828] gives 0.99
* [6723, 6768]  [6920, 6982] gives 1.08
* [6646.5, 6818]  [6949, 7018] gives 1.09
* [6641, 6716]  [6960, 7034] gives 1.08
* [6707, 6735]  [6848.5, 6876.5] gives 0.98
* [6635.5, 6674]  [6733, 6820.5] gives 0.99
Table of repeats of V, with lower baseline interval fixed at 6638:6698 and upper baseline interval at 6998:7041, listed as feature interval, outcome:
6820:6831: 0.65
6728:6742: 0.36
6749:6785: 1.28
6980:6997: 0.33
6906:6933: 1.36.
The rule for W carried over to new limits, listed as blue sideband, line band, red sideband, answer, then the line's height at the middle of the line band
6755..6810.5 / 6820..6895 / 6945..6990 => 0.06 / 31.4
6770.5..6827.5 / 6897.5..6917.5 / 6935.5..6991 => 0.04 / 31.5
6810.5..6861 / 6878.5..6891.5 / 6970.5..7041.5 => 0.03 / 30.5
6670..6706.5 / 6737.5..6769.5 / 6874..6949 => 0.02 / 31.5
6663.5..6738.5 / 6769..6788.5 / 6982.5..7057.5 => 0.03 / 31.8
